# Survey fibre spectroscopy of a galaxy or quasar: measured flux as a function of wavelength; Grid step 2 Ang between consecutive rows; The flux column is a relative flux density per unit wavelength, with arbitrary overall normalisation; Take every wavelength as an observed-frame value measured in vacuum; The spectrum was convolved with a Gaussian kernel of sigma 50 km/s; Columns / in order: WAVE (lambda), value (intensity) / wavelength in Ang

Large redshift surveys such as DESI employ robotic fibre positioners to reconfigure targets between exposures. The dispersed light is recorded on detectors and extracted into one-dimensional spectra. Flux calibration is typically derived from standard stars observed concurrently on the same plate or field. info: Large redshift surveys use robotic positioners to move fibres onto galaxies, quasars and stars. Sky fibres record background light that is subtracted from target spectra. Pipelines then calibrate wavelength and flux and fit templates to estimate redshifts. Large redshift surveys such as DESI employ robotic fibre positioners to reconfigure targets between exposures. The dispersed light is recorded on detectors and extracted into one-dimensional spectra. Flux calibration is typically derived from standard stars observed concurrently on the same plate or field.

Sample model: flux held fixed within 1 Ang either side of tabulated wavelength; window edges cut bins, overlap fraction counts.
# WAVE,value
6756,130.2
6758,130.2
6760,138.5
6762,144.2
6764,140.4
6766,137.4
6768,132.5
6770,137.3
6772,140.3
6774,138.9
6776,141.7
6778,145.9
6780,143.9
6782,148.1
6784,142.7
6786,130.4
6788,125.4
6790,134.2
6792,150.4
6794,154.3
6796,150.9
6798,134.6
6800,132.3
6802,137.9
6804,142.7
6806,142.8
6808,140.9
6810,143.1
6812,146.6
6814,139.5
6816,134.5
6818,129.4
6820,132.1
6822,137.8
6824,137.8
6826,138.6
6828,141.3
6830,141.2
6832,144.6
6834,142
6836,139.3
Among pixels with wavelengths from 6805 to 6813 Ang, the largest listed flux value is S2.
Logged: 146.6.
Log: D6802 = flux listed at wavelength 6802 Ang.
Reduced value 137.9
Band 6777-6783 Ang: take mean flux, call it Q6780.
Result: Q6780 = 146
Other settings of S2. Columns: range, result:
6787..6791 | 134.2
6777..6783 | 148.1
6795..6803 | 150.9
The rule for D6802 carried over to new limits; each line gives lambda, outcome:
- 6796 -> 150.9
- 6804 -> 142.7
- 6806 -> 142.8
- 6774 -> 138.9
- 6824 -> 137.8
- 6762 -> 144.2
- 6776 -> 141.7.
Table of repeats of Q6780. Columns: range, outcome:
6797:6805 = 137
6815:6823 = 133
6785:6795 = 139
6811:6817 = 140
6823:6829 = 139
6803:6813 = 143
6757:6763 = 138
